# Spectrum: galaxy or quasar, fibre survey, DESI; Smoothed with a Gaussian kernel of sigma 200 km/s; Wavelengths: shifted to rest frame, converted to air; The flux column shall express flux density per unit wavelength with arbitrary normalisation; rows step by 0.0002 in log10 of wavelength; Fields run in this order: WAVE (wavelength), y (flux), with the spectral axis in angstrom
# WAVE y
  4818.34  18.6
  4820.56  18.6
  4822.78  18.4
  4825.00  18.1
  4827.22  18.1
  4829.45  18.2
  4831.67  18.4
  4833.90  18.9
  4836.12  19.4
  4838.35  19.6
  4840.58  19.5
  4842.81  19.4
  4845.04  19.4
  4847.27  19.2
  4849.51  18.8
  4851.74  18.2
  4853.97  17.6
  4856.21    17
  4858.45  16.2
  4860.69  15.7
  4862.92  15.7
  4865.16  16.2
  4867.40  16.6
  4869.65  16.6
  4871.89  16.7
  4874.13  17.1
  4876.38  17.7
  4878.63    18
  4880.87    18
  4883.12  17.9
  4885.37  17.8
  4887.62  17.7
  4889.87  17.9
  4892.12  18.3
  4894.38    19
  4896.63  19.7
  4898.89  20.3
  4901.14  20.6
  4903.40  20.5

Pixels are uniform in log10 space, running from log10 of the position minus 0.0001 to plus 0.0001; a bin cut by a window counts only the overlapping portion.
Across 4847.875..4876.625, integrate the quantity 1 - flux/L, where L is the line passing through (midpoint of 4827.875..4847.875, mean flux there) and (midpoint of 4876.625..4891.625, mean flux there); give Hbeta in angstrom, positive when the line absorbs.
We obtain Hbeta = 2.4 angstrom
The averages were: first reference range 19.1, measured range 16.9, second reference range 17.9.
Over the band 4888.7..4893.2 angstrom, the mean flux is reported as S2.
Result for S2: 18.1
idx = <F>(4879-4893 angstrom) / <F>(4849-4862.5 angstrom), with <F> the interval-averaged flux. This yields 1.0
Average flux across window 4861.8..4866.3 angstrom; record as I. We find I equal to 16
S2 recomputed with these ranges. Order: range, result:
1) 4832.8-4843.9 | 19.4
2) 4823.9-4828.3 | 18.1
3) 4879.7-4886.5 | 17.9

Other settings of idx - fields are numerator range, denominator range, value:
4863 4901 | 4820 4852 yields 0.95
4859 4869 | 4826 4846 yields 0.85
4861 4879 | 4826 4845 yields 0.88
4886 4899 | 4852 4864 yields 1.13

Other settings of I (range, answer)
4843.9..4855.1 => 18.6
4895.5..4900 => 20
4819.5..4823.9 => 18.5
